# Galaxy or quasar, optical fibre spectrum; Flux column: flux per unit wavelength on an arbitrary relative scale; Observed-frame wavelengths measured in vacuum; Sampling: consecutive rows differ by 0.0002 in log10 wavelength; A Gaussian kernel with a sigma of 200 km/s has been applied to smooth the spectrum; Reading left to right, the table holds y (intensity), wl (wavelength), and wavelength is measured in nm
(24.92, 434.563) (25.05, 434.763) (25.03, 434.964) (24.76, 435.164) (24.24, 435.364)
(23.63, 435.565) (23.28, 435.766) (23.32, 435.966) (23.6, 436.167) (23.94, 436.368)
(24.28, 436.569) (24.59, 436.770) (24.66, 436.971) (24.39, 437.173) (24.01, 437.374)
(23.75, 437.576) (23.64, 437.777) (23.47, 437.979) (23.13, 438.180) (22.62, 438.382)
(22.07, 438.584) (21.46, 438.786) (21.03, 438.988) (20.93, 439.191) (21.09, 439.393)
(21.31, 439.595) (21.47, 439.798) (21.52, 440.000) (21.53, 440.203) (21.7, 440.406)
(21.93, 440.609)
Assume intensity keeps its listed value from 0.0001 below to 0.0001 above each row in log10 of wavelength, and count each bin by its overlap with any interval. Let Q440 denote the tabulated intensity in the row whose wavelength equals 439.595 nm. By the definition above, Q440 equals 21.31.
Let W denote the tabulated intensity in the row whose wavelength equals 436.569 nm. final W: 24.28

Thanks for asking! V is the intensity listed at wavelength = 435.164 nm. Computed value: 24.76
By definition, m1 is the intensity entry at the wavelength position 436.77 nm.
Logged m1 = 24.59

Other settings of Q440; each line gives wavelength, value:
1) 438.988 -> 21.03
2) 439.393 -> 21.09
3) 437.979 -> 23.47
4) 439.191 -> 20.93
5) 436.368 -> 23.94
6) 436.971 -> 24.66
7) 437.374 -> 24.01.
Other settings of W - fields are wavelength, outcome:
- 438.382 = 22.62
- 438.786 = 21.46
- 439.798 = 21.47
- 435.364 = 24.24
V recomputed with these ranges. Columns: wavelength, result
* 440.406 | 21.7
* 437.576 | 23.75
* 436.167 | 23.6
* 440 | 21.52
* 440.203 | 21.53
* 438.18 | 23.13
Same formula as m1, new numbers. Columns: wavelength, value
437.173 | 24.39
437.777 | 23.64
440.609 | 21.93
